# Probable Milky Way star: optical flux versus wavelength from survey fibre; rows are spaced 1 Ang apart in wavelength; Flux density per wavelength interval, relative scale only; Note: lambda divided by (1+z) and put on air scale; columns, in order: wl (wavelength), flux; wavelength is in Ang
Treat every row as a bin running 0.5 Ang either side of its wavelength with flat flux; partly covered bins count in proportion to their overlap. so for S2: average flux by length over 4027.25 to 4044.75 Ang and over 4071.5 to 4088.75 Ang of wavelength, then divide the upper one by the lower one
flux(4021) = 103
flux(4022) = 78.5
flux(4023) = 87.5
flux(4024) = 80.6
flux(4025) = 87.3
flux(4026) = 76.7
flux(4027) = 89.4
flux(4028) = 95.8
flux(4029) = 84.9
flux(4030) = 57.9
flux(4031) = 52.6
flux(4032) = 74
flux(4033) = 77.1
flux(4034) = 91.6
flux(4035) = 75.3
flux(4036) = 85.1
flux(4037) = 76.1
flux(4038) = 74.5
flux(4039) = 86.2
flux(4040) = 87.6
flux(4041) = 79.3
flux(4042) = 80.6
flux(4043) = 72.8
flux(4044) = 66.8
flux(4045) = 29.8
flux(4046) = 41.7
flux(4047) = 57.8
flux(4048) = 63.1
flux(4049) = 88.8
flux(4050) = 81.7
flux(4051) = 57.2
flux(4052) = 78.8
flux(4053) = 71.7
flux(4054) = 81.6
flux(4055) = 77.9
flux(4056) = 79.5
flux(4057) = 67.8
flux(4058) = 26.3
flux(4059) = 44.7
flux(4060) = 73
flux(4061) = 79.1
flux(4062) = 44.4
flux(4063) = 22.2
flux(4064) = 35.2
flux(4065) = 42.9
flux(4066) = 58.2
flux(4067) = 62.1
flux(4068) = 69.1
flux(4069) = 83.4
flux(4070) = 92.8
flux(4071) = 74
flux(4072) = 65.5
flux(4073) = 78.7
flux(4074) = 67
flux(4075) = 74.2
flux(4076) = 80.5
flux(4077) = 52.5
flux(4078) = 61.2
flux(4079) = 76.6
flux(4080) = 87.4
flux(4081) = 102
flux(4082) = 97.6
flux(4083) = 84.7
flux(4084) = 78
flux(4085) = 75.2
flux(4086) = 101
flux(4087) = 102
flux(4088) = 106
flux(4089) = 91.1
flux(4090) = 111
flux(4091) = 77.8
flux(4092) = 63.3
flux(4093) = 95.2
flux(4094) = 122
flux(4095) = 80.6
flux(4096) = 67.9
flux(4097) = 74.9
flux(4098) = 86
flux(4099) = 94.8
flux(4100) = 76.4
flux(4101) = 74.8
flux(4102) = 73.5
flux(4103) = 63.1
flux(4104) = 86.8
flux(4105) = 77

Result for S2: 1.06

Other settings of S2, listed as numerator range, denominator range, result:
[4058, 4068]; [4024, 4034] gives 0.65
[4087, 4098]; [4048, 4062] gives 1.30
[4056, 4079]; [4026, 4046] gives 0.83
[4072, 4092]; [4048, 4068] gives 1.35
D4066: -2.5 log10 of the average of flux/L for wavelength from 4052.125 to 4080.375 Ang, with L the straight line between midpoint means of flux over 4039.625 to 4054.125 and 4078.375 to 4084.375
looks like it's 0.21 mag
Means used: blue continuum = 68.8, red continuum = 87.4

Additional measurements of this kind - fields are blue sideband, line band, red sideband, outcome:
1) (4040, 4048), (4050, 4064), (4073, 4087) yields 0.12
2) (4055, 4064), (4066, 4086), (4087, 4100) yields -0.08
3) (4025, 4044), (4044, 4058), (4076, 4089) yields 0.22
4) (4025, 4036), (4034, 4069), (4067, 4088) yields 0.20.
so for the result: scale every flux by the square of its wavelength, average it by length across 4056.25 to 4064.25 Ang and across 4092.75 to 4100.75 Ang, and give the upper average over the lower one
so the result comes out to 1.75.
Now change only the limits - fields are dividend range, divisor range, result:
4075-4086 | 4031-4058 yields 1.14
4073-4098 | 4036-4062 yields 1.25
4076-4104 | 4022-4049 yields 1.16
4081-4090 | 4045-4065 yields 1.57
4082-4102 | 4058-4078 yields 1.42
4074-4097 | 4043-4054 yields 1.33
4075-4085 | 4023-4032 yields 1.04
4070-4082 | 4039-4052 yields 1.13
